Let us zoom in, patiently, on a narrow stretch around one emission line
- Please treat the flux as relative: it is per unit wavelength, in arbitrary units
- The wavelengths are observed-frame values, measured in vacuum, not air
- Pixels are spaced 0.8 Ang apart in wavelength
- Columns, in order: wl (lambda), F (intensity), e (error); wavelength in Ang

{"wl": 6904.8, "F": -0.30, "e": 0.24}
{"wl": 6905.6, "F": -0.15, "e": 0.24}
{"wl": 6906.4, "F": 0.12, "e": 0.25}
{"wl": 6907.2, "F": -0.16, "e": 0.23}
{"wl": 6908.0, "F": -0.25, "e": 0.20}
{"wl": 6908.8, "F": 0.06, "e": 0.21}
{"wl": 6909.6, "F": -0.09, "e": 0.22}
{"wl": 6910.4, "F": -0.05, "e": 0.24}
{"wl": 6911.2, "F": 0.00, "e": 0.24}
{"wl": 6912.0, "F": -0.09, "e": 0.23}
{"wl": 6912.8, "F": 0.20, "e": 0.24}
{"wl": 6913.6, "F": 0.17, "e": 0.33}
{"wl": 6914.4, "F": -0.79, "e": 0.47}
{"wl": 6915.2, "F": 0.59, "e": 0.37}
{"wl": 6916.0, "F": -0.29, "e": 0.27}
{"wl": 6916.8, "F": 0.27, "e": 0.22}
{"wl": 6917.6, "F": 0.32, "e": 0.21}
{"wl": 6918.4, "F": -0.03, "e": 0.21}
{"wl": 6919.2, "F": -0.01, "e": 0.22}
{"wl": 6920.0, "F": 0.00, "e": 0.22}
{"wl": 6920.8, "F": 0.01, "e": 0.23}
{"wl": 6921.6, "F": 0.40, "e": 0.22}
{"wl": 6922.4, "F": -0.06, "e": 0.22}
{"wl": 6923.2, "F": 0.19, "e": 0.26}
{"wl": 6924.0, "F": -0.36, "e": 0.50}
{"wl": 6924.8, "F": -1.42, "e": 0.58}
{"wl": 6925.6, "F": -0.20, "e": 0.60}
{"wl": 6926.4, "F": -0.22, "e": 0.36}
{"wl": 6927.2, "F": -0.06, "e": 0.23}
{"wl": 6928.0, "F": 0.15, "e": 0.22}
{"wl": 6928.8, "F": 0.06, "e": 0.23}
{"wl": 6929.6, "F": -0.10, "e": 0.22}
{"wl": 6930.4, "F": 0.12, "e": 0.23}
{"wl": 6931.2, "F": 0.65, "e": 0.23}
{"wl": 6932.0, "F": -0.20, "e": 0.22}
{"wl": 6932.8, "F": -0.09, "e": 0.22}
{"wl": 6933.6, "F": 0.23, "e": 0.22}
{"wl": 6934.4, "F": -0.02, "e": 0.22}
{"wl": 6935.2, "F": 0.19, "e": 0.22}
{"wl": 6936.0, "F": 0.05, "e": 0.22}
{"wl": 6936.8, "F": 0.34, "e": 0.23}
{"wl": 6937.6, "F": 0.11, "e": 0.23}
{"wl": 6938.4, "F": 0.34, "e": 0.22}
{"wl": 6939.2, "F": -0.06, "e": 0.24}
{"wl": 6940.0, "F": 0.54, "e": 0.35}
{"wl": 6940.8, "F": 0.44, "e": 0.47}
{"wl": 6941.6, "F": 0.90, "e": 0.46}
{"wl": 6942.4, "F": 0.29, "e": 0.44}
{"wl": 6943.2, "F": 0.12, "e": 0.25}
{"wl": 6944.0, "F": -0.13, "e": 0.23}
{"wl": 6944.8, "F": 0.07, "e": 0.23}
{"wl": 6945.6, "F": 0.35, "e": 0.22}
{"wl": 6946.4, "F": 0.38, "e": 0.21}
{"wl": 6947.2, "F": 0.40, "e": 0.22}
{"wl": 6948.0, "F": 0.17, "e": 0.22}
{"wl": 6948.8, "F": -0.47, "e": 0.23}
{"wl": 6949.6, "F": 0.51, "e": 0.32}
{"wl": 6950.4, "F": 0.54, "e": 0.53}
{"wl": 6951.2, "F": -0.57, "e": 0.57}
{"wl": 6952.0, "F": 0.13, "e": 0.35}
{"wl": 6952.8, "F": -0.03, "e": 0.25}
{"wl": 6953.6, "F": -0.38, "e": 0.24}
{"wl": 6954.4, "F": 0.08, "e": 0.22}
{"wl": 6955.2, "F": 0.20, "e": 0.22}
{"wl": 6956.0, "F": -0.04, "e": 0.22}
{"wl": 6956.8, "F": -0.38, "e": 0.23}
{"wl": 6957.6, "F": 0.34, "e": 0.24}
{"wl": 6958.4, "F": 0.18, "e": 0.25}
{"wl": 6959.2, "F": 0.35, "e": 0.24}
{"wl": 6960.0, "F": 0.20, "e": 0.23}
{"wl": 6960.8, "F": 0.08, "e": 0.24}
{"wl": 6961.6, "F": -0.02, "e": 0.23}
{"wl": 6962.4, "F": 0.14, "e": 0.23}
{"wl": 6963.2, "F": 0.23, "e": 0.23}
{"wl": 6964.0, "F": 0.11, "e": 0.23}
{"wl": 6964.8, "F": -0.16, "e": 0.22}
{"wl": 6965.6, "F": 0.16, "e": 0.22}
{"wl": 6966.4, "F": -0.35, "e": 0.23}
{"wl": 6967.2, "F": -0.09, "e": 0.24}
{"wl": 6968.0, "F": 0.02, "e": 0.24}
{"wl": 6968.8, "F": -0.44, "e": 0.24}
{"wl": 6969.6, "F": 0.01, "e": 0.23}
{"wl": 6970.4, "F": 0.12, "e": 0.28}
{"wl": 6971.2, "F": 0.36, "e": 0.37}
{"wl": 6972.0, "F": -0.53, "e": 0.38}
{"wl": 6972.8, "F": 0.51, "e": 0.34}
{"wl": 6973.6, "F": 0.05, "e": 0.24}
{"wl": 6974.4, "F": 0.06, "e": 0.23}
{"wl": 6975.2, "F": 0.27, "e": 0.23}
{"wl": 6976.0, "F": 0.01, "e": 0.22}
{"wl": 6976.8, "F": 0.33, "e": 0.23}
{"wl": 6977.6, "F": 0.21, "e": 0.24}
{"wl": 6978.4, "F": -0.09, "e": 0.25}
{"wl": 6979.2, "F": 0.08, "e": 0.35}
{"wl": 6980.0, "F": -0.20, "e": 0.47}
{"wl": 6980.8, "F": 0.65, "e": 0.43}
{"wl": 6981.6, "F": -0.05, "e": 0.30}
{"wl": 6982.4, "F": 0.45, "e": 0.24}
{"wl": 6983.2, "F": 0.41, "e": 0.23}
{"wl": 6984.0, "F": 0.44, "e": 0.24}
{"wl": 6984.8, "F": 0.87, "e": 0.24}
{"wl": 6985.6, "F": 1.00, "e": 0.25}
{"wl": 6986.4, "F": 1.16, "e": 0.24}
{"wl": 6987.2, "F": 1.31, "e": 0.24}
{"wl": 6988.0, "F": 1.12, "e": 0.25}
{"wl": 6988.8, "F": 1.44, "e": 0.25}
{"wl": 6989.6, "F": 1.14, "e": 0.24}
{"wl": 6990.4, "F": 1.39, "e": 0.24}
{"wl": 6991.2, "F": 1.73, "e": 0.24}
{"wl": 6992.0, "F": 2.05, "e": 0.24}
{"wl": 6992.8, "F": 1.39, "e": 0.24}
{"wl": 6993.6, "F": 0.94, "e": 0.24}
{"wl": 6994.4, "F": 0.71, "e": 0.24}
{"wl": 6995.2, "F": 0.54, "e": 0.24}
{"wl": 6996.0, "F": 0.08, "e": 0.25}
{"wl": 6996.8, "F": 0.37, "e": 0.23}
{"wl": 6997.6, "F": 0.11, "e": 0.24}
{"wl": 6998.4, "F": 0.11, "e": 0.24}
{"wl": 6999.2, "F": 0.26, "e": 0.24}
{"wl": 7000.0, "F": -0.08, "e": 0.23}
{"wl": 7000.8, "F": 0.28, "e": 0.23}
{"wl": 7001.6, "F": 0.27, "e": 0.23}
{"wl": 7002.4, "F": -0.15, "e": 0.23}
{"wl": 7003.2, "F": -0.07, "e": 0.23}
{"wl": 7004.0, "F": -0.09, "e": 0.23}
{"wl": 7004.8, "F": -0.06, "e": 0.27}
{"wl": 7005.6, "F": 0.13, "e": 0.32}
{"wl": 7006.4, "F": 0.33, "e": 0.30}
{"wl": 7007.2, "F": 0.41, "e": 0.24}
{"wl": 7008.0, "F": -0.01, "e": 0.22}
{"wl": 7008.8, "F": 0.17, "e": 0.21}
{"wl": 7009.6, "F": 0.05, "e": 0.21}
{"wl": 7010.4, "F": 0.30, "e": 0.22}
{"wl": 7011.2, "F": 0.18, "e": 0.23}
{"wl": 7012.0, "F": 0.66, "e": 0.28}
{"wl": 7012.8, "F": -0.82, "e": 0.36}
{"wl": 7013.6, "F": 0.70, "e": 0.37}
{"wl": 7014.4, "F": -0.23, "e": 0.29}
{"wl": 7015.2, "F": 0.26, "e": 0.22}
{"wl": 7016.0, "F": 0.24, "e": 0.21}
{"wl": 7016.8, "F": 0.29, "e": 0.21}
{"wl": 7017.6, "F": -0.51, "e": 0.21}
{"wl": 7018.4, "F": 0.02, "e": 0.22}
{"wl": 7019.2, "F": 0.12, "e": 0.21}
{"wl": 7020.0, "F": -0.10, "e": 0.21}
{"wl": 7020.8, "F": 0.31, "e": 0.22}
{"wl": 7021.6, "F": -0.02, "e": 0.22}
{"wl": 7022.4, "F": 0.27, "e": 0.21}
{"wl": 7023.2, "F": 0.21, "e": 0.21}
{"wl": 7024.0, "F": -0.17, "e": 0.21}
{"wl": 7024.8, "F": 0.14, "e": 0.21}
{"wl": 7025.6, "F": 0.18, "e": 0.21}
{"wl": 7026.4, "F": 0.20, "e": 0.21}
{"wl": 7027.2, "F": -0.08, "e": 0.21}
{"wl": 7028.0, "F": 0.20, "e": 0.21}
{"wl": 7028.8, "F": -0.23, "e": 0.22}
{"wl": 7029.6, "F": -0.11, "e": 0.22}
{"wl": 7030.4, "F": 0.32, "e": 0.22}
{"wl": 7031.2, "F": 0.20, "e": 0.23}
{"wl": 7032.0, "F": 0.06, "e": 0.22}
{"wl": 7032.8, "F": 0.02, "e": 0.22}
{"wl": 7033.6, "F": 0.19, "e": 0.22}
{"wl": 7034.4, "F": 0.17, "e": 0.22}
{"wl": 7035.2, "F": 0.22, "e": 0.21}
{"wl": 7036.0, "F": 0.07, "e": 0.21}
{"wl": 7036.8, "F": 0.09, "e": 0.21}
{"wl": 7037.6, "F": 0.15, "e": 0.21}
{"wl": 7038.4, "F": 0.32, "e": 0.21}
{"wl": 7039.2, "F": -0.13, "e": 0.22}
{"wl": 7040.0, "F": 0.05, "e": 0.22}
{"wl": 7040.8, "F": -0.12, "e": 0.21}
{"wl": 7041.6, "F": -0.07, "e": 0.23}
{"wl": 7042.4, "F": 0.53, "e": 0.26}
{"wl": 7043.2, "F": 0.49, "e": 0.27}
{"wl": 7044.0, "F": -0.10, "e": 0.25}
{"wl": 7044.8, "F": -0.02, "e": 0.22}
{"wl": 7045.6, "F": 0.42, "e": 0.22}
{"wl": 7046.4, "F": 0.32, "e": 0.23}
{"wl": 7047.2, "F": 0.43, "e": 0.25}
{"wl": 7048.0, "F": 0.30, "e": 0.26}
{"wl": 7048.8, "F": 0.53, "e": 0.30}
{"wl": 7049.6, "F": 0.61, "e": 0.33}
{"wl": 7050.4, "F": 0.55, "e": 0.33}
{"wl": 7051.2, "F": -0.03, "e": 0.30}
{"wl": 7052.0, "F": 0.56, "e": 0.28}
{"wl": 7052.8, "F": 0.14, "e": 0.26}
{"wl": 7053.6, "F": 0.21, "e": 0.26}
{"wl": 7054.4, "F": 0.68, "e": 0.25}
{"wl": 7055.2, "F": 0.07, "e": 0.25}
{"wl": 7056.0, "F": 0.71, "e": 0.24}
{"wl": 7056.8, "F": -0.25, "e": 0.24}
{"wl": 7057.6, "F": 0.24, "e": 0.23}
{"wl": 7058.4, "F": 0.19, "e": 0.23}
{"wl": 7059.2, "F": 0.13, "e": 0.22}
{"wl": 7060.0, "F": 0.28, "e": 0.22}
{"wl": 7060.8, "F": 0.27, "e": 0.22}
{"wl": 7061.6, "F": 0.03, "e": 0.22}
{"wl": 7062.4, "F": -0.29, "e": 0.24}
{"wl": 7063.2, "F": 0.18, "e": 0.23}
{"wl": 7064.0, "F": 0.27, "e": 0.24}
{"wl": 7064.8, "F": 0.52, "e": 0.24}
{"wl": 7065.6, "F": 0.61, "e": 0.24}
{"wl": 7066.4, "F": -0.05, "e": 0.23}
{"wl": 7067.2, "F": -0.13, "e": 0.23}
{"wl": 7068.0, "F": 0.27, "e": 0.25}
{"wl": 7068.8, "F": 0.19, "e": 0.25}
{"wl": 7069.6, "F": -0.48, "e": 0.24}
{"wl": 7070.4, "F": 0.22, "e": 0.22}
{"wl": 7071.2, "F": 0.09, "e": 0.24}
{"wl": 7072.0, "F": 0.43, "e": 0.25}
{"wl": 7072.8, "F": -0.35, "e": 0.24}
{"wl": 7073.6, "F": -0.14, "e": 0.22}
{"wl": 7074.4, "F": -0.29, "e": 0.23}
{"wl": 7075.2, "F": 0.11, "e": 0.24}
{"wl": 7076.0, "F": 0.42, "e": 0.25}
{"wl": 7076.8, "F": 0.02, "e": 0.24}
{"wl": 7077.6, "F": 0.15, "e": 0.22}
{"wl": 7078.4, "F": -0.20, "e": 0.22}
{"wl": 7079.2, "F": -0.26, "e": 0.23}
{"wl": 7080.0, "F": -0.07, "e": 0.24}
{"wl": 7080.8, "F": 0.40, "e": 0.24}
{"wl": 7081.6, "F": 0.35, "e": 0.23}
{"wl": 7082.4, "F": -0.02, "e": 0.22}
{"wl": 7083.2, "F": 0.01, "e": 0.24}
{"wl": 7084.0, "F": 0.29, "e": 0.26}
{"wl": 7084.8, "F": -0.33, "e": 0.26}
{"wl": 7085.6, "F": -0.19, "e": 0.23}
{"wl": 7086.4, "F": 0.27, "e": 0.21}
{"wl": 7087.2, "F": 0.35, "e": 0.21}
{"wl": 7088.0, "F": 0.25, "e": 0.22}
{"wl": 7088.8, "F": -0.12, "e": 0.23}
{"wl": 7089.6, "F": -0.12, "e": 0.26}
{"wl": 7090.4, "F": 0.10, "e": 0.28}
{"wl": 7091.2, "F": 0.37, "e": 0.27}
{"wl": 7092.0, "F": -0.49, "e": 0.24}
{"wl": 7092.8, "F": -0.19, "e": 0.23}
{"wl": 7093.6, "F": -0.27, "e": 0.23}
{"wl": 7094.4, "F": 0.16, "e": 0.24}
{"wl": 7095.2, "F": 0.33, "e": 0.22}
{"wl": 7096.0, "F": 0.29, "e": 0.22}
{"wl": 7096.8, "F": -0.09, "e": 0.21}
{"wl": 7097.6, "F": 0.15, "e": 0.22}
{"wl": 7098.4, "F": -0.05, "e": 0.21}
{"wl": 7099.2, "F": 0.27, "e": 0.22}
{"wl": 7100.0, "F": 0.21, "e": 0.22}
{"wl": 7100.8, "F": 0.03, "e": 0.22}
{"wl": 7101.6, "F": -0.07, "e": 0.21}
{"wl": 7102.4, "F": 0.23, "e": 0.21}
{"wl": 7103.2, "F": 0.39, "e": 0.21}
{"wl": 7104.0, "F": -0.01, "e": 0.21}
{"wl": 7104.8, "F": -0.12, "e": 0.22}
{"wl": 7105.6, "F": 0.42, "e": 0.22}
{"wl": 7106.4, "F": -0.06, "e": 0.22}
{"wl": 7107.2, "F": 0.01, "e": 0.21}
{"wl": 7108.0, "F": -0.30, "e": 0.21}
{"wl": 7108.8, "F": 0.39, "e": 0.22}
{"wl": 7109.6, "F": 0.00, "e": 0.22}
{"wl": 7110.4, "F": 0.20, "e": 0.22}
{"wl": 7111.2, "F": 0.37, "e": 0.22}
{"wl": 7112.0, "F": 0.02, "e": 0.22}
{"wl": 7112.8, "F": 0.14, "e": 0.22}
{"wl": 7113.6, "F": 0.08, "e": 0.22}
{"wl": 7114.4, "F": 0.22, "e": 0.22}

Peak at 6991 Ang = [O II]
